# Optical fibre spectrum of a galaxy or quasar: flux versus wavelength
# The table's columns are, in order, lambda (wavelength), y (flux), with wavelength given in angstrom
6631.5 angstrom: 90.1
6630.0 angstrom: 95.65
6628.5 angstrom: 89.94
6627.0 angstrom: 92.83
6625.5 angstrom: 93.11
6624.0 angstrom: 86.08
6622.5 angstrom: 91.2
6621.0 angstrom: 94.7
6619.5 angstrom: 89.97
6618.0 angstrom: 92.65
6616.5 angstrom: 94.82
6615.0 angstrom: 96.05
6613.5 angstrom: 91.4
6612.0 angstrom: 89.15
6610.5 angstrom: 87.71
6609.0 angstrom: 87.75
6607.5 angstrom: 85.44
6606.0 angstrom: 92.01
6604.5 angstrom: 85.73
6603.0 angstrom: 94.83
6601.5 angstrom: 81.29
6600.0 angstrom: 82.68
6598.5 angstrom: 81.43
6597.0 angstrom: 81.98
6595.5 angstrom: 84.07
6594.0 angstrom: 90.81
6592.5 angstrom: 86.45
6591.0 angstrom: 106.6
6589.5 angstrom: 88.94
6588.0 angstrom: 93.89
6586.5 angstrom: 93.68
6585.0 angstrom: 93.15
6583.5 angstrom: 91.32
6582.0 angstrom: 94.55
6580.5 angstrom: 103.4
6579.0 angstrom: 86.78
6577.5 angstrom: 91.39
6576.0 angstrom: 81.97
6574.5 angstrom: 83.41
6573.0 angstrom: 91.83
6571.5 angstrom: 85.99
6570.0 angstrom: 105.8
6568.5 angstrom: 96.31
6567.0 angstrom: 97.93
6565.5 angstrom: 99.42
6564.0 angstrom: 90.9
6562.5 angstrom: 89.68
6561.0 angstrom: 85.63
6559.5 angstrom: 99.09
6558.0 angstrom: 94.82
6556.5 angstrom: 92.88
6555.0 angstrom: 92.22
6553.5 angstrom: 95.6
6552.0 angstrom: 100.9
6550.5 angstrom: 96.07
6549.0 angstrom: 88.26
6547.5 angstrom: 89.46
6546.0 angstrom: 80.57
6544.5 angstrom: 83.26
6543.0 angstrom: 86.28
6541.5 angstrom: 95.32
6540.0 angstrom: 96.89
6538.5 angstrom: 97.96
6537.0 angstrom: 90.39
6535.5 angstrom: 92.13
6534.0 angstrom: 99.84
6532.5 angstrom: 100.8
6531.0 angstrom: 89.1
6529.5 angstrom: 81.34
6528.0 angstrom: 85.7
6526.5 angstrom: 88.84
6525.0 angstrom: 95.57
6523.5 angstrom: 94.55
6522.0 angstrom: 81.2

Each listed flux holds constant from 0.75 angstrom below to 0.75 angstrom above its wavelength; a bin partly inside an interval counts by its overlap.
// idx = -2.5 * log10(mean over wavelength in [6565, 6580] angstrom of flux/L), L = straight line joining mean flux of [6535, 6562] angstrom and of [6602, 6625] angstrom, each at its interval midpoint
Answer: -0.01 mag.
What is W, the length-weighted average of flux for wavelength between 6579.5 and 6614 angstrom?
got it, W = 89.9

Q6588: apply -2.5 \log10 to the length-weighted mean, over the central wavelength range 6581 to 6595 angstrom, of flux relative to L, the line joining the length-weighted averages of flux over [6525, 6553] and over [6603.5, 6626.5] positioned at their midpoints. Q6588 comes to -0.03 mag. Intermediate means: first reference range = 91.4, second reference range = 90.6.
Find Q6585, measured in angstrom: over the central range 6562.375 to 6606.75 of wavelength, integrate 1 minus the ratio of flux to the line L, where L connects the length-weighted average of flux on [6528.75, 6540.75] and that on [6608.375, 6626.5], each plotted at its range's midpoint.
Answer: 0.6 angstrom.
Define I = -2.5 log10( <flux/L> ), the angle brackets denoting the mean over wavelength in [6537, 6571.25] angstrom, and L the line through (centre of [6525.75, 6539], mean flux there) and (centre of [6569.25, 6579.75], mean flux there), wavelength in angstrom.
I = -0.03 mag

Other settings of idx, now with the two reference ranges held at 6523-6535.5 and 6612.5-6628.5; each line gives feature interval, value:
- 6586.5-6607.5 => 0.04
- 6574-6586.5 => 0.01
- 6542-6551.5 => 0.05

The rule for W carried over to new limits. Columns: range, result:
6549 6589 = 93.3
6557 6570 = 94.9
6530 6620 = 91.5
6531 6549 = 91.8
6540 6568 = 92.3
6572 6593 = 91.9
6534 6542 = 95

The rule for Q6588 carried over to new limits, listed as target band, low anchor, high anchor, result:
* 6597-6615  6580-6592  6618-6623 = 0.07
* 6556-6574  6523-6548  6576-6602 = -0.04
